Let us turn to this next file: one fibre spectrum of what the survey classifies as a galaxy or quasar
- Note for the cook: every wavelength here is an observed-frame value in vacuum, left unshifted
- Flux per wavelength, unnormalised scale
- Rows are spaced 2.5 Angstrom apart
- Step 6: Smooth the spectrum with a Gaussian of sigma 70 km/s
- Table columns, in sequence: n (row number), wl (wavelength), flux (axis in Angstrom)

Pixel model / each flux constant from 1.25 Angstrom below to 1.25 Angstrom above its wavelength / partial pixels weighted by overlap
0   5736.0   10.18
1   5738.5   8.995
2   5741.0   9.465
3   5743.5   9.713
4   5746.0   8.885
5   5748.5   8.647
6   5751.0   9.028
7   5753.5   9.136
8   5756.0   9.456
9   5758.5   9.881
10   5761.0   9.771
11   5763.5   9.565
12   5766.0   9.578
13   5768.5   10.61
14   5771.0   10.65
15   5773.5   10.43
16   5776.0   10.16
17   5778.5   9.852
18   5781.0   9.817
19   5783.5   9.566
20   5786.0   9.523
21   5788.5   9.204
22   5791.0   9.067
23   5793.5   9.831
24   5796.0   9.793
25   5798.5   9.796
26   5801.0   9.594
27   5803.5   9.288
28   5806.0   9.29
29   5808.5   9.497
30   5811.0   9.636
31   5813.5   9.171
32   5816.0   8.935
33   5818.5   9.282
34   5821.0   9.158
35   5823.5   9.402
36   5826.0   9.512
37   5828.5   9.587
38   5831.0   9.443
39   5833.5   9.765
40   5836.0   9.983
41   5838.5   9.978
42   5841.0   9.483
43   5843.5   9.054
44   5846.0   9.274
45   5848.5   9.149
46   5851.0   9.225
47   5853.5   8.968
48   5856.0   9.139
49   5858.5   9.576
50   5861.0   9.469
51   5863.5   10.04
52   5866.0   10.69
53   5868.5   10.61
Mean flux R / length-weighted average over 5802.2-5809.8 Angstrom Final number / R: 9.36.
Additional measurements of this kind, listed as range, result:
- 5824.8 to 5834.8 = 9.58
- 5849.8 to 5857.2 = 9.11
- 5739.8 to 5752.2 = 9.15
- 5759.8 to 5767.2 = 9.64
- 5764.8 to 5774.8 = 10.3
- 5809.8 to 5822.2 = 9.24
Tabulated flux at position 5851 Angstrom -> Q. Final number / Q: 9.225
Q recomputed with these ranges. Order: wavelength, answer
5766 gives 9.578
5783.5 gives 9.566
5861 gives 9.469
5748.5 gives 8.647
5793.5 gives 9.831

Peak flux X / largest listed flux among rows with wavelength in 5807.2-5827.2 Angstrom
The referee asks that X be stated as 9.636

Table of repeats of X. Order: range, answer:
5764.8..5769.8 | 10.61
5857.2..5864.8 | 10.04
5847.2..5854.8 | 9.225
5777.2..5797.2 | 9.852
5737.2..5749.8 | 9.713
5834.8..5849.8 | 9.983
